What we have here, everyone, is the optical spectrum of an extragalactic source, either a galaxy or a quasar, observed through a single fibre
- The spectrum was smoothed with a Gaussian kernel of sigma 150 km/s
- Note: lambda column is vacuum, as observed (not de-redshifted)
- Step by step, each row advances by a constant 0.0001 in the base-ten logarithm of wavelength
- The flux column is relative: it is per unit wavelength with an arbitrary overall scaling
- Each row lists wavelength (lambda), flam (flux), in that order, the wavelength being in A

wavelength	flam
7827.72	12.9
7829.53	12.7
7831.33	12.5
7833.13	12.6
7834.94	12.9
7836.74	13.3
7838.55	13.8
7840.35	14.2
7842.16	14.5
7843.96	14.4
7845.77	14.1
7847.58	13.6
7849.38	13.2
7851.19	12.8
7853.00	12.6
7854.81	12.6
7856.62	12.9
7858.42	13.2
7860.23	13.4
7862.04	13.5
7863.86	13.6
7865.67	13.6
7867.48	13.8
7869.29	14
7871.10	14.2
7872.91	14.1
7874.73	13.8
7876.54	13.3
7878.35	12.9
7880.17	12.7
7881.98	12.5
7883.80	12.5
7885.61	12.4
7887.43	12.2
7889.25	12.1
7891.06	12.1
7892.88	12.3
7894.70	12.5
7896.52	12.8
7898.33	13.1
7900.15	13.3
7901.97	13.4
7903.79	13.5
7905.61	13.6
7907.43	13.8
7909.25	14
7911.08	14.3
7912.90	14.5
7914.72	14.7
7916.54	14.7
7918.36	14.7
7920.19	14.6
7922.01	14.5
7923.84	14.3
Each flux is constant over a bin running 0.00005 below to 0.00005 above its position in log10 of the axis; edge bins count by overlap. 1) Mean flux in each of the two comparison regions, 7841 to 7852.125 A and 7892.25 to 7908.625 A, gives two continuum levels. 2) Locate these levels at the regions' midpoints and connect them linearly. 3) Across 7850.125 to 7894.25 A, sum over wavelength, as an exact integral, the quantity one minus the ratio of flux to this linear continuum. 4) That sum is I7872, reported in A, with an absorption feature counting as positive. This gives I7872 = 1.5 A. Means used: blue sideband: 13.8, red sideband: 13.2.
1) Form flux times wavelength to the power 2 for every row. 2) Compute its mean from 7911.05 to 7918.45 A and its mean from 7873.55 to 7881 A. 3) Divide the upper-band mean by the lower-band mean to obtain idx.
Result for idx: 1.12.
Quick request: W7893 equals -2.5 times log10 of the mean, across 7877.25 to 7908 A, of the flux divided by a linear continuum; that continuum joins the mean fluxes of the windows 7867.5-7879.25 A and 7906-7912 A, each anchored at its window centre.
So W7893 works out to 0.087 mag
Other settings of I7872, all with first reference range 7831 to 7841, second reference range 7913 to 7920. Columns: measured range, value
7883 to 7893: 1.3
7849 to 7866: 0.6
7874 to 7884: 0.7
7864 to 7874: -0.1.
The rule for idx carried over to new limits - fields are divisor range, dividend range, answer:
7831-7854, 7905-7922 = 1.09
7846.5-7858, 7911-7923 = 1.14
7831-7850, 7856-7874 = 1.01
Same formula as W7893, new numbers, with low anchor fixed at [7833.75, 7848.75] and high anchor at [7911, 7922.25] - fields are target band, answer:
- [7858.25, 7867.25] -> 0.04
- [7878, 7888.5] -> 0.14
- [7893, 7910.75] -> 0.09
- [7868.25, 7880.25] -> 0.04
